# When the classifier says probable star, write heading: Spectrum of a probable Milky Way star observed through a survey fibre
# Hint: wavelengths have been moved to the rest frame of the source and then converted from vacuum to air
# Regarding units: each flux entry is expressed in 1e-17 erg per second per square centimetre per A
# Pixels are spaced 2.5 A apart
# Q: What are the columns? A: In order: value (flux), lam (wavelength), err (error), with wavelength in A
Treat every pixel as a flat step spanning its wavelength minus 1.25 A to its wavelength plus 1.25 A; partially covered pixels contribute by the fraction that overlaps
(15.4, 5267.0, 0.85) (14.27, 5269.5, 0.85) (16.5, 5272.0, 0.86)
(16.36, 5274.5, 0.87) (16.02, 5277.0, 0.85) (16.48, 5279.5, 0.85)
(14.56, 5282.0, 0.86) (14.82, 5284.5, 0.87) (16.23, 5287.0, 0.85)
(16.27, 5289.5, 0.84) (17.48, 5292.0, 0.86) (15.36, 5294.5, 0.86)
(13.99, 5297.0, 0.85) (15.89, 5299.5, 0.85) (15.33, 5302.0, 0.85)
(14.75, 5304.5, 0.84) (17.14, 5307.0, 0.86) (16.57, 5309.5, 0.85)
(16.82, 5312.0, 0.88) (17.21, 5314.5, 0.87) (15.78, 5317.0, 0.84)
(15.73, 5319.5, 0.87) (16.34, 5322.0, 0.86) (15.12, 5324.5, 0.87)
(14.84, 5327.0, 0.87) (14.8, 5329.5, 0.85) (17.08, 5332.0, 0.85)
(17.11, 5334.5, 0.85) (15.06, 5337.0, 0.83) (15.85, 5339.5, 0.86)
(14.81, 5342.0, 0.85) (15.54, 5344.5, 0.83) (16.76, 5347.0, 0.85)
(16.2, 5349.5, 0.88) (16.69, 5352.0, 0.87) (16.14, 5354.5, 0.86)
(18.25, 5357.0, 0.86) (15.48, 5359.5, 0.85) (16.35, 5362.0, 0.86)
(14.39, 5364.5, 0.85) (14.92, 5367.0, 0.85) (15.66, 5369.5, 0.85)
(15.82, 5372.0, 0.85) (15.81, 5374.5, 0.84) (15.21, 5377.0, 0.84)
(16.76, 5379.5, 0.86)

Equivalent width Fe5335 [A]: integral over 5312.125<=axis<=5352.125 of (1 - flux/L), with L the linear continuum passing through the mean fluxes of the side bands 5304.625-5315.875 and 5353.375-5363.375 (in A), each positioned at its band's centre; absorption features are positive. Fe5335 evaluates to 1.7 A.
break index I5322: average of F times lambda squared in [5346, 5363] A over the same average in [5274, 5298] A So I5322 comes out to 1.08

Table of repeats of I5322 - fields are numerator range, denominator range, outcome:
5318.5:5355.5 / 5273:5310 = 1.02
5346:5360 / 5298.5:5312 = 1.06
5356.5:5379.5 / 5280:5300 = 1.04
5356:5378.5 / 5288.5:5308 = 1.03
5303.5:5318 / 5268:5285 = 1.07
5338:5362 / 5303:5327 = 1.02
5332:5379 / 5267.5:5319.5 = 1.03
